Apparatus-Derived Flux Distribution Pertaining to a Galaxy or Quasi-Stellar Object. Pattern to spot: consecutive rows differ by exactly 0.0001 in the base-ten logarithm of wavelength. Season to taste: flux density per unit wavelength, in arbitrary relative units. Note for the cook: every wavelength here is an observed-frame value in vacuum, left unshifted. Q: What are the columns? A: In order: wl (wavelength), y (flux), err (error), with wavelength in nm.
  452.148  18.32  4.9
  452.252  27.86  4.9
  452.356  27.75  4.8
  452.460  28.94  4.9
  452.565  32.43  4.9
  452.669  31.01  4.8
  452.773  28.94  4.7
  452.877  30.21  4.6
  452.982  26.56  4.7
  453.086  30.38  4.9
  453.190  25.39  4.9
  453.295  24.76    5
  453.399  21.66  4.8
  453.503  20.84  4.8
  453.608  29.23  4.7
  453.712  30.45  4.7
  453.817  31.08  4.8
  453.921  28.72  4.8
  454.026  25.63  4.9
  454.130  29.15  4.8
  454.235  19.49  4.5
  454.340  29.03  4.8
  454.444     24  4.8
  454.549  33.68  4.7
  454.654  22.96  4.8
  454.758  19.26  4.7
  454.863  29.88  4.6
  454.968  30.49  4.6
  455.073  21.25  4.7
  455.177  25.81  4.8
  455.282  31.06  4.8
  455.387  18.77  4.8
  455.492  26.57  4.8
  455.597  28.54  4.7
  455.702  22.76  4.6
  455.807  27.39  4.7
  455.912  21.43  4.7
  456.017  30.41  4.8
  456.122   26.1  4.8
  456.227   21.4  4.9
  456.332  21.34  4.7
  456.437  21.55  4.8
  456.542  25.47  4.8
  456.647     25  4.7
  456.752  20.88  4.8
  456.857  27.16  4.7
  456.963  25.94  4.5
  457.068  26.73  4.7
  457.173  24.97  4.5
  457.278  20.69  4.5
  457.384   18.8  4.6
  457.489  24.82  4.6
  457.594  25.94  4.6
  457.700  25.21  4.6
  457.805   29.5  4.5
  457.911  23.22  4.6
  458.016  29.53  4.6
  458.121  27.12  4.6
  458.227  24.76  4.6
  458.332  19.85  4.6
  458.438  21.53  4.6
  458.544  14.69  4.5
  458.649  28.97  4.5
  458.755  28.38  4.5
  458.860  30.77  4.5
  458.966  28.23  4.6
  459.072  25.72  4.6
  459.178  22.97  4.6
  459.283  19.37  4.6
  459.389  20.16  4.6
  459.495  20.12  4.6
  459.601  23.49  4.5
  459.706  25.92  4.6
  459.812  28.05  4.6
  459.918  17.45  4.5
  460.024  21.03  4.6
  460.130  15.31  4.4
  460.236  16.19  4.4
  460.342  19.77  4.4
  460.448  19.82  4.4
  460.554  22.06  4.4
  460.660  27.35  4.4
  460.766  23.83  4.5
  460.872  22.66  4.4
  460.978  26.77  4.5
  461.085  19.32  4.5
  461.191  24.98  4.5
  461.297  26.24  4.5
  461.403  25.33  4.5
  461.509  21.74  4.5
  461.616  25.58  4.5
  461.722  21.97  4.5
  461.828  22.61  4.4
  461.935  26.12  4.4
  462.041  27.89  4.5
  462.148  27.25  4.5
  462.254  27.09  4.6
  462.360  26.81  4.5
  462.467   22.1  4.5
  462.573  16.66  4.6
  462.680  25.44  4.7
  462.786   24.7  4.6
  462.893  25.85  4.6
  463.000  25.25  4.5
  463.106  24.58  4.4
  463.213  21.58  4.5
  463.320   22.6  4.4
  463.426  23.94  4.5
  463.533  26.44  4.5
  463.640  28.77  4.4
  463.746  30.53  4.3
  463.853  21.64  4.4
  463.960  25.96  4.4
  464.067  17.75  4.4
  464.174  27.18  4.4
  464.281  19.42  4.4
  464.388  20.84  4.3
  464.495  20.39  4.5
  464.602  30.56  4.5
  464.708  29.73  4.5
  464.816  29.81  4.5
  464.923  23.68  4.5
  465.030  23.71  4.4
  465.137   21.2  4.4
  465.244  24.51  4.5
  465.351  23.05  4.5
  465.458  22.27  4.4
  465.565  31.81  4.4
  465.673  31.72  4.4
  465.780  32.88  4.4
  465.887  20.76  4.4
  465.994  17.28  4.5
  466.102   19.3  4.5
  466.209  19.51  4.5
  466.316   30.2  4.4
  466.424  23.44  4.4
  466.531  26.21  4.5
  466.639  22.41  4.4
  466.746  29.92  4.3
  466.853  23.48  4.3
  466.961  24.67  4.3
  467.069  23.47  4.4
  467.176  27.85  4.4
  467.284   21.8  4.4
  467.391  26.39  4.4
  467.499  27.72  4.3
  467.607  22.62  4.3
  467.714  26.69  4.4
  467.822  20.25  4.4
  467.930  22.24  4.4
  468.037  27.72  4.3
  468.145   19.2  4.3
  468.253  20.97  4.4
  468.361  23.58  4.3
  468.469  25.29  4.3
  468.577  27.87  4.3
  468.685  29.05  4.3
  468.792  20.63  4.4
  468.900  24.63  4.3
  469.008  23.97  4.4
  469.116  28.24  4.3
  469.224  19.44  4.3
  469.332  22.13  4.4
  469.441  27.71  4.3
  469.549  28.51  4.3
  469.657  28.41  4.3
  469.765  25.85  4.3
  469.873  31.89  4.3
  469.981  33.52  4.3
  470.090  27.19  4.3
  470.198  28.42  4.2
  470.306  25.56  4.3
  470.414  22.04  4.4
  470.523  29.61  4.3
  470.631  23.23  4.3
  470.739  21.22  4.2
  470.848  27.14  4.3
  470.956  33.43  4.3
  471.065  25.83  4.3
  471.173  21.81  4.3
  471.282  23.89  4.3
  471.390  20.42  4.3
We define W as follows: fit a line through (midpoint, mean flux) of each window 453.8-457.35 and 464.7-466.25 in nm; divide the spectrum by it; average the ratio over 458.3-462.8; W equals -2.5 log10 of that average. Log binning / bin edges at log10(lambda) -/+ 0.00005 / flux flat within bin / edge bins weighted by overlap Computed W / 0.07 mag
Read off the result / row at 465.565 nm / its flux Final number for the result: 31.81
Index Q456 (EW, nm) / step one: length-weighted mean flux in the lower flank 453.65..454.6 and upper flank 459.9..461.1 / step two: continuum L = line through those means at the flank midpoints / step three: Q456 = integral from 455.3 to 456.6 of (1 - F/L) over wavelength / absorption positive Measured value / 0.074 nm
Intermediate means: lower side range 27.9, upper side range 21.1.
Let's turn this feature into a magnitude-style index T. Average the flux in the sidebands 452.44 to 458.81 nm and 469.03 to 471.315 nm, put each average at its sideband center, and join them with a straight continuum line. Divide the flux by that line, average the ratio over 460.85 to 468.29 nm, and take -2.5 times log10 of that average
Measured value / 0.07 mag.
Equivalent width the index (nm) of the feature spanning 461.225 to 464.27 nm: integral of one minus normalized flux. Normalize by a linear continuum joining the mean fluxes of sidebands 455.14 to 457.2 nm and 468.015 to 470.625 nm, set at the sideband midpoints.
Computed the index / 0.10 nm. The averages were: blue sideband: 25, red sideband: 25.8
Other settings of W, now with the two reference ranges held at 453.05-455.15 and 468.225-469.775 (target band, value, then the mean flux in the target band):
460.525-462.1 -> 0.062 mag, 24.3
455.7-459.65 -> 0.076 mag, 24.3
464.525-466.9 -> 0.004 mag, 25.3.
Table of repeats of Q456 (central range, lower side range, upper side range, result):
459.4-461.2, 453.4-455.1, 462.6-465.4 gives 0.24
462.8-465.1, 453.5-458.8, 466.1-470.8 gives 0.04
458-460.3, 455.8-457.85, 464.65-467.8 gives 0.15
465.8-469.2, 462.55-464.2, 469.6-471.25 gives 0.23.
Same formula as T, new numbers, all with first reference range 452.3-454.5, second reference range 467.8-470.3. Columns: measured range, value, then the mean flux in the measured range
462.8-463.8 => 0.03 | 25.5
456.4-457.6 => 0.13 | 24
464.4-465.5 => 0.06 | 24.8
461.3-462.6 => 0.08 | 24.5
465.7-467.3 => 0.06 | 24.4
